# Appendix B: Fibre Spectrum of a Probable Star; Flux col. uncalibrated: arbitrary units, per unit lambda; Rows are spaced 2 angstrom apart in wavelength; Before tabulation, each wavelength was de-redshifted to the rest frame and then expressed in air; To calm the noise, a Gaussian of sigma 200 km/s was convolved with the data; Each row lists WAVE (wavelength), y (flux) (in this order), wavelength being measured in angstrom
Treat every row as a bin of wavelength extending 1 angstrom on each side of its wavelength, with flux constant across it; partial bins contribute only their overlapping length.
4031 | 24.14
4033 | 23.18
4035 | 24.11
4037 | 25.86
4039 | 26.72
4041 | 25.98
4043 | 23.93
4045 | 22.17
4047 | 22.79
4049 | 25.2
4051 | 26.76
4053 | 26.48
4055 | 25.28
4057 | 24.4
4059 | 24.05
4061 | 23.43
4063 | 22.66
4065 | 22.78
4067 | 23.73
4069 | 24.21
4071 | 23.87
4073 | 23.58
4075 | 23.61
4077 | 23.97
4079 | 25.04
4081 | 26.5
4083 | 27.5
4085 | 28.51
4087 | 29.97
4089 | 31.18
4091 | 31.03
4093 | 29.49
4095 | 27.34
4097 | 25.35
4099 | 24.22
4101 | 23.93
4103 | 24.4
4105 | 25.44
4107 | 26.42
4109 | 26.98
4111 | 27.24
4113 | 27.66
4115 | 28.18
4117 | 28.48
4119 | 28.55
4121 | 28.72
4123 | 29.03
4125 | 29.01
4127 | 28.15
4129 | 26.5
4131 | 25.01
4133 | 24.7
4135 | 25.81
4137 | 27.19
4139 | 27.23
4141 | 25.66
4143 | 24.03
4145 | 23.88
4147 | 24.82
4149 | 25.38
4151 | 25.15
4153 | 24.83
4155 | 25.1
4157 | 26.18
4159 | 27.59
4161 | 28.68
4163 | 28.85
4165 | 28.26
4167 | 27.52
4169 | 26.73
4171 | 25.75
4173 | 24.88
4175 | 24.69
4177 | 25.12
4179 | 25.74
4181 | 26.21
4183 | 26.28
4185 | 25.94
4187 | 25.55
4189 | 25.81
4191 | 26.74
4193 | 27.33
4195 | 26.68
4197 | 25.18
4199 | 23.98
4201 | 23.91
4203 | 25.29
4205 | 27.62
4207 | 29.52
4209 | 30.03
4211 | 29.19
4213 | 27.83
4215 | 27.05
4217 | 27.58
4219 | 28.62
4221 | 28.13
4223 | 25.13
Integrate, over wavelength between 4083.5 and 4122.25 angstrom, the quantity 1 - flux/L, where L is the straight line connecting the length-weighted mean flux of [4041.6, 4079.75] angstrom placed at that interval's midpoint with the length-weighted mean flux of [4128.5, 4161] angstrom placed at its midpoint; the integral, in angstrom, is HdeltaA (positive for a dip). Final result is -4.1 angstrom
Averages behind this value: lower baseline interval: 24.1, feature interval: 27.5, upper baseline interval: 25.6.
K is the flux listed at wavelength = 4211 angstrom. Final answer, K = 29.19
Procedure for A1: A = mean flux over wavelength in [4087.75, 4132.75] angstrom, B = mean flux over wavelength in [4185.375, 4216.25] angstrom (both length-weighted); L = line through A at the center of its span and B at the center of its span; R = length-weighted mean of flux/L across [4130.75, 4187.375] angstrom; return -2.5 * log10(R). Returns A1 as 0.04 mag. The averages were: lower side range 27.3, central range 26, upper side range 26.8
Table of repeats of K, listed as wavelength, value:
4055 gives 25.28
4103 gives 24.4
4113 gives 27.66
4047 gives 22.79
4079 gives 25.04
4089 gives 31.18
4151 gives 25.15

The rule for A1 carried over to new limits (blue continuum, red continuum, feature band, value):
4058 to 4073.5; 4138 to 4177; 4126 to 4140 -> -0.04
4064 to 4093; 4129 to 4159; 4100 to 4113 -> 0.00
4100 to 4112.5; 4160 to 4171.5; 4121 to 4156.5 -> 0.03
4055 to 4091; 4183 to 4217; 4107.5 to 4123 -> -0.09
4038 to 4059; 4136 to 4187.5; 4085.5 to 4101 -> -0.11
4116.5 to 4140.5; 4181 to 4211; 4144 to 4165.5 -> 0.03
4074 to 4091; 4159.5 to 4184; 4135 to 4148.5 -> 0.05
